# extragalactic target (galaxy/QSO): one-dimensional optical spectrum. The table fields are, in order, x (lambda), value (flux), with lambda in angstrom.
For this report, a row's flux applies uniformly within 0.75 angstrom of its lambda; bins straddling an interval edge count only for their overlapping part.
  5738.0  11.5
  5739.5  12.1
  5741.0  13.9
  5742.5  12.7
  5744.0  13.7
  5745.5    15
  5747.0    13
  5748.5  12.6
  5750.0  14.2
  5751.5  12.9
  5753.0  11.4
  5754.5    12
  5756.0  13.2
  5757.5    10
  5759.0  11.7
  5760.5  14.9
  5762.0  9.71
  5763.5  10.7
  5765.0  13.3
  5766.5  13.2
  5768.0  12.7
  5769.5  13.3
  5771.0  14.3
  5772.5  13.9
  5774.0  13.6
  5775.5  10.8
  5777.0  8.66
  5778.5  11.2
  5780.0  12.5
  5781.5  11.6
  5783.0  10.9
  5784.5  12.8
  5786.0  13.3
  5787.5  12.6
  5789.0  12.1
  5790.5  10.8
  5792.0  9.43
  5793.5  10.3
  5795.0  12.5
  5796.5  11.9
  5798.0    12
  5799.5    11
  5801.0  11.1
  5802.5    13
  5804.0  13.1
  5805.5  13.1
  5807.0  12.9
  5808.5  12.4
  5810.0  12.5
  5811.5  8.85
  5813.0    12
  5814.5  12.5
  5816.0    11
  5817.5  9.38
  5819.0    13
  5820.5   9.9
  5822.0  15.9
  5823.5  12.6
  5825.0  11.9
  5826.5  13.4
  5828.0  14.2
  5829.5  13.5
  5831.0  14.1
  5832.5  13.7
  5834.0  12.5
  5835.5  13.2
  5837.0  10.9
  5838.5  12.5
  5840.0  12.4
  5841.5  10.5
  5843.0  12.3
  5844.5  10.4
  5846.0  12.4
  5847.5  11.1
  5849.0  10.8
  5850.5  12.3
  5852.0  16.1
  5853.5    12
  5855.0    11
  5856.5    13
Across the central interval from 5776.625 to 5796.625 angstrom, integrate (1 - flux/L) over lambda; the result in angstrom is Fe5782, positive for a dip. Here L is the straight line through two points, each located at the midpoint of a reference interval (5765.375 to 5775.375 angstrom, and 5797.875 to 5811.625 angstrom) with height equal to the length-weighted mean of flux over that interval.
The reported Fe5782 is 2.0 angstrom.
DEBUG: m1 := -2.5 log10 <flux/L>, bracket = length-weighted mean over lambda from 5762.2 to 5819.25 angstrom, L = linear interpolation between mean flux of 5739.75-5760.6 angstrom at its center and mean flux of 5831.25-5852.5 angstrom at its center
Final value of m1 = 0.06 mag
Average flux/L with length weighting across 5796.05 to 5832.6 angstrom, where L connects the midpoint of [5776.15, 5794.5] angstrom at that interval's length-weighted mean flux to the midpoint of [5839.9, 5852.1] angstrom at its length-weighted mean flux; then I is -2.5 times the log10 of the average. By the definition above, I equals -0.069 mag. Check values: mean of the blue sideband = 11.4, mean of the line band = 12.3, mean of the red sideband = 11.8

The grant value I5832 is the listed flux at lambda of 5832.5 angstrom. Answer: 13.7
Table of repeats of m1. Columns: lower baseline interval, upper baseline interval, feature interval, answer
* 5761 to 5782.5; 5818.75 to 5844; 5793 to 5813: 0.05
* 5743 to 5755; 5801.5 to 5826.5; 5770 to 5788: 0.04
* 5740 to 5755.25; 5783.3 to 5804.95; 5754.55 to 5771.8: 0.02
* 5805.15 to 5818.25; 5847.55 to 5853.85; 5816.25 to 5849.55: -0.01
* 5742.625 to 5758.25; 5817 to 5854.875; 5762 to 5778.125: 0.04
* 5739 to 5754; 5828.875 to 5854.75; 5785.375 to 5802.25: 0.11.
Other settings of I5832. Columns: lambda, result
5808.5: 12.4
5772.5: 13.9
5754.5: 12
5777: 8.66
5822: 15.9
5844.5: 10.4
